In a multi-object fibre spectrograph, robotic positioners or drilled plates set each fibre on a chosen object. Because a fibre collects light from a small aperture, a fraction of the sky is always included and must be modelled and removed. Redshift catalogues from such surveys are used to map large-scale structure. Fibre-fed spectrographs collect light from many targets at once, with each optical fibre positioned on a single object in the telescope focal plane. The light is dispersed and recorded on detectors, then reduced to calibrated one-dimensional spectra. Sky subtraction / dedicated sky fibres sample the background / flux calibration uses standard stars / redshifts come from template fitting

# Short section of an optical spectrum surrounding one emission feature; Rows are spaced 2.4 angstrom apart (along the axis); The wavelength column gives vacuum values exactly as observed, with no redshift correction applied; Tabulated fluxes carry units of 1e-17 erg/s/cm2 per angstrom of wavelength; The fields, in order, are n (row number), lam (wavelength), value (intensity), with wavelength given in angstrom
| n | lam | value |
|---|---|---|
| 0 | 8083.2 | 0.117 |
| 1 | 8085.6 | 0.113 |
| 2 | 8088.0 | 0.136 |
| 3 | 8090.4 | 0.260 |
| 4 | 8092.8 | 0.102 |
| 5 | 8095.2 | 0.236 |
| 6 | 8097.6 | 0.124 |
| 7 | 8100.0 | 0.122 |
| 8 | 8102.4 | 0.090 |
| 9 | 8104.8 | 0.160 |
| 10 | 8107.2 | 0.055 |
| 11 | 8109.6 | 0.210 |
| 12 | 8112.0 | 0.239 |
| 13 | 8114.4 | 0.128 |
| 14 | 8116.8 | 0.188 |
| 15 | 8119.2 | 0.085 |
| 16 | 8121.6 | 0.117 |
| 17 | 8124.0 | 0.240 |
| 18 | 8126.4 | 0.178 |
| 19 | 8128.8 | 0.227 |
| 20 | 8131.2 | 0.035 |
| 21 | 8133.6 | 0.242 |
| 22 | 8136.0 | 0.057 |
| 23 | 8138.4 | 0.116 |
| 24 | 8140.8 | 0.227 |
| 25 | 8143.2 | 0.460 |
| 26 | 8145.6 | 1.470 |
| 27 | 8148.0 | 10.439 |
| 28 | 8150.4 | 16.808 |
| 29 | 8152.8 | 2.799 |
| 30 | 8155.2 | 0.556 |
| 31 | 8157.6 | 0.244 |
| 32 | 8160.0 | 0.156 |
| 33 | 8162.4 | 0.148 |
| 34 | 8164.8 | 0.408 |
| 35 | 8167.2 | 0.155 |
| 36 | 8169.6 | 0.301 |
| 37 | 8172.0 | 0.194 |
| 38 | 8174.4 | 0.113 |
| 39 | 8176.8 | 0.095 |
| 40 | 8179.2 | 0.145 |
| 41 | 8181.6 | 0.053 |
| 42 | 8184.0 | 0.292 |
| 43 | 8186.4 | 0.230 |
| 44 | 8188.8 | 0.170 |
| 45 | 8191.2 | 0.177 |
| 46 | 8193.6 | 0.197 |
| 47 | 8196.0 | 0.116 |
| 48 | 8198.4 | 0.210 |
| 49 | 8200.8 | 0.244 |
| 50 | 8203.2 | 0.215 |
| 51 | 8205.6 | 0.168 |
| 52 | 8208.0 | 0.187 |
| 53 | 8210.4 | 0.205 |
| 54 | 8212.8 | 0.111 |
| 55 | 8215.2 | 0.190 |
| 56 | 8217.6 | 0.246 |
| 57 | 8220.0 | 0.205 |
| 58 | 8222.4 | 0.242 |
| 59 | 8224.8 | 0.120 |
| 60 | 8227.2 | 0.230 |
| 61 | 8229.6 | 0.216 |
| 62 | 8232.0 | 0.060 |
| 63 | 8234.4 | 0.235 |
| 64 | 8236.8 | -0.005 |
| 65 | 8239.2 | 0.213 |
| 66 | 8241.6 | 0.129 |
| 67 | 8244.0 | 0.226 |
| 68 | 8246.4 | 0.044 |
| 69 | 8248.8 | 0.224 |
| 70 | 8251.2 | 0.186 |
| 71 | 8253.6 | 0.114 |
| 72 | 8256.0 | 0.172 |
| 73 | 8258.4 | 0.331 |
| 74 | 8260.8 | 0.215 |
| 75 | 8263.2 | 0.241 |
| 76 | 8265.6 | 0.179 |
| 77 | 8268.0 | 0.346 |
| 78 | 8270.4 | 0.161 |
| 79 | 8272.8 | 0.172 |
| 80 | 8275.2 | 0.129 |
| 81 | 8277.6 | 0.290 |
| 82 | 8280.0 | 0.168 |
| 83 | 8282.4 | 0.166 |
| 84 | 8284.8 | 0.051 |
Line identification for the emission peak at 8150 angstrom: [O III]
